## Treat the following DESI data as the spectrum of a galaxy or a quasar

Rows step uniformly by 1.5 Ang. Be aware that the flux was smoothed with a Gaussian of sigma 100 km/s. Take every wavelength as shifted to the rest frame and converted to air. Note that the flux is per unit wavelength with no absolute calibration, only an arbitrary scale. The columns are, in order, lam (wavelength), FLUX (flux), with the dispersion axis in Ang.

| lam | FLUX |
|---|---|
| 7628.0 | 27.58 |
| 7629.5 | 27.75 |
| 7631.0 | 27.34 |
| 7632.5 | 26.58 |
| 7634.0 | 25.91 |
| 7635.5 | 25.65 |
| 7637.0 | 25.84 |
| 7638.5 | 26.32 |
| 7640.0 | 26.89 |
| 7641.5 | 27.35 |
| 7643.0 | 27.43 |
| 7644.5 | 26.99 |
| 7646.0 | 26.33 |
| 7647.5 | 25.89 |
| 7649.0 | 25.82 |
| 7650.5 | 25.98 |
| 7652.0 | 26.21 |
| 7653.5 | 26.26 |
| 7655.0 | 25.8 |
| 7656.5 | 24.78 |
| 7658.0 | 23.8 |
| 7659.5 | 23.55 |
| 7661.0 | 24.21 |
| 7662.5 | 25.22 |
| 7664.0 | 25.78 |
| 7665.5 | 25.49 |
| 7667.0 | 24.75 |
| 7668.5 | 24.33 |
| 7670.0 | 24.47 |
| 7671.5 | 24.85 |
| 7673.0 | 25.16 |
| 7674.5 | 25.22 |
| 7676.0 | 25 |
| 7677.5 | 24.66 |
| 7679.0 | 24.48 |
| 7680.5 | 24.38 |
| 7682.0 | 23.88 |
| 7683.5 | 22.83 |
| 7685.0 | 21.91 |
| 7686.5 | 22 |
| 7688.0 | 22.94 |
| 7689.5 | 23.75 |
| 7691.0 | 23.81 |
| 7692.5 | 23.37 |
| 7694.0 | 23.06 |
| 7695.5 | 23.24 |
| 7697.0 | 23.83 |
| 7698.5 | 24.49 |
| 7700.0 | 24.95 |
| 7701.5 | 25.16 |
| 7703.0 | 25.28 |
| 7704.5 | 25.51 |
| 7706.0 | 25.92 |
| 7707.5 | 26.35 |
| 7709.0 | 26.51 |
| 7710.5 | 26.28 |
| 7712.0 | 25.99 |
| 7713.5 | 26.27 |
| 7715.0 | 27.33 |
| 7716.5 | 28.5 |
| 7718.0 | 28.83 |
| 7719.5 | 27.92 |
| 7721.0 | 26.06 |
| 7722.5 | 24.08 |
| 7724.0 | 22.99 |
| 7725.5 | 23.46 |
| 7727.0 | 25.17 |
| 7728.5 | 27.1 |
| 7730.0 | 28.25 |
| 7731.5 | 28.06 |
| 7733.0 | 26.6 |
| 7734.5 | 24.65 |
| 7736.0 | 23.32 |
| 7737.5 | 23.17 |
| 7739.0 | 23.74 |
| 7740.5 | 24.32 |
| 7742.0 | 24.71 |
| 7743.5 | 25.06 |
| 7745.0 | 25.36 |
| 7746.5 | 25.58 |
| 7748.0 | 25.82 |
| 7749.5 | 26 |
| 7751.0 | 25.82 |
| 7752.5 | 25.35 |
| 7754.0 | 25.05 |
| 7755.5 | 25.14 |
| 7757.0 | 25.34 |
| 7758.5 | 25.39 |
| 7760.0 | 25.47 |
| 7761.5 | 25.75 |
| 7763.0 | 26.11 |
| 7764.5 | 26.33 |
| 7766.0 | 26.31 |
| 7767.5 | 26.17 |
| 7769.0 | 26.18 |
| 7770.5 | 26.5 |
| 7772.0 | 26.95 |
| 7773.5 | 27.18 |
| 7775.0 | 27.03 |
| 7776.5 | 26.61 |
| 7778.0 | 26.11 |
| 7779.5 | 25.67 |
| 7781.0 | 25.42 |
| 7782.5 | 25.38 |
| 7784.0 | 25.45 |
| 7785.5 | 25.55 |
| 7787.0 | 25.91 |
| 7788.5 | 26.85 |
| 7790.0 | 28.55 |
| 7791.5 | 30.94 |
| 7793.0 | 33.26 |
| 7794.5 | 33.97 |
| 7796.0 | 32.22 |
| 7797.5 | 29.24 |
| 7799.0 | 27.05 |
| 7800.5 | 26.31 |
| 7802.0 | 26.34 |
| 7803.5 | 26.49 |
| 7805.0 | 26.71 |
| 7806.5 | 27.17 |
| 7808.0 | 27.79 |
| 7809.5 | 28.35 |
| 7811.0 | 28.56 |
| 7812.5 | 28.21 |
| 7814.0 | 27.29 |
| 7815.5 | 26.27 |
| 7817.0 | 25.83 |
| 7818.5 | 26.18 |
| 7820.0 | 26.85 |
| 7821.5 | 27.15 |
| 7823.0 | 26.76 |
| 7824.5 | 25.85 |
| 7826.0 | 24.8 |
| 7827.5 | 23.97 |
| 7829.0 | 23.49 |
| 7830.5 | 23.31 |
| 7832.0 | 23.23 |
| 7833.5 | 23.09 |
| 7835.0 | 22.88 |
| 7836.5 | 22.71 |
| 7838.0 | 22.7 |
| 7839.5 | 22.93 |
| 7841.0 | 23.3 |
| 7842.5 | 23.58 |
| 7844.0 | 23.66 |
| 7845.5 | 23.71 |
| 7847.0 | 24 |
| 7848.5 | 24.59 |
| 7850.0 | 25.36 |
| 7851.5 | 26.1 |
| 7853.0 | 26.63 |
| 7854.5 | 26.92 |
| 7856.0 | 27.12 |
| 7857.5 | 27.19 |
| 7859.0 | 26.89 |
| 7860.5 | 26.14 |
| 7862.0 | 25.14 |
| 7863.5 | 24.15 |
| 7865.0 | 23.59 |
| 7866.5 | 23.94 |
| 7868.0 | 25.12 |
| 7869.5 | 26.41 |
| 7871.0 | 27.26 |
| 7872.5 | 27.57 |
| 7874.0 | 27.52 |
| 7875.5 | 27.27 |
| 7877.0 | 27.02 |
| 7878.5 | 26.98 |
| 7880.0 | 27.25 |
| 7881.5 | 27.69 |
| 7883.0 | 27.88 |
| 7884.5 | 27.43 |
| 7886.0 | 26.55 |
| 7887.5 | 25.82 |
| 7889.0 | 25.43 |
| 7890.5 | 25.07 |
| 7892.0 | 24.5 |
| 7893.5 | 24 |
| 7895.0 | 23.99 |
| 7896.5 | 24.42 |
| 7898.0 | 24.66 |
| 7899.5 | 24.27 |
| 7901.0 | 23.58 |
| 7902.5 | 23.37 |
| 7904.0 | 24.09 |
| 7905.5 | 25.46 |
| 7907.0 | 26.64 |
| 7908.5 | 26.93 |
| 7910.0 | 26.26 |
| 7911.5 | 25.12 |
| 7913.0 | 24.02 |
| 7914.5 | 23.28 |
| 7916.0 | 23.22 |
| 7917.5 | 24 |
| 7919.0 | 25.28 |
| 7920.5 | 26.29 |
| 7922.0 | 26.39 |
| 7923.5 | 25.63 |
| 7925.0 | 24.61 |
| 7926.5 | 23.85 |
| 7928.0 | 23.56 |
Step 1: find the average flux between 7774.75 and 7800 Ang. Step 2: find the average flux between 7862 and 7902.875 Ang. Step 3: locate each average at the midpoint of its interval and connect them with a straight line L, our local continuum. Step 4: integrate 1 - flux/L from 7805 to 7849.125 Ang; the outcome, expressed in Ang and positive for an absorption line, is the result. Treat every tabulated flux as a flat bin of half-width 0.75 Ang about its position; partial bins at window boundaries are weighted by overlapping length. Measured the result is 3.1 Ang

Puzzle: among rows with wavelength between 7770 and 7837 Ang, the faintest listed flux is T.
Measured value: 22.71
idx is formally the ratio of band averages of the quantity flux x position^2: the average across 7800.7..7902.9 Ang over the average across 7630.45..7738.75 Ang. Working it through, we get 1.06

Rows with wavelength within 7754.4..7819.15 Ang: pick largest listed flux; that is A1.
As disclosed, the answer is 33.97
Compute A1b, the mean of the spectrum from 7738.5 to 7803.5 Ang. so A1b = 26.6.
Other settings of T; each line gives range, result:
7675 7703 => 21.91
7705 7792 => 22.99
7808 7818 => 25.83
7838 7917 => 22.7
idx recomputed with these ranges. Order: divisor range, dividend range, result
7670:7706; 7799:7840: 1.10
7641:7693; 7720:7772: 1.05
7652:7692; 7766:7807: 1.16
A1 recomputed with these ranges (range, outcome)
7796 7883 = 32.22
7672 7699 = 25.22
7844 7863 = 27.19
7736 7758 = 26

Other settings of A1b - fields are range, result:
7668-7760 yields 25.1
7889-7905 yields 24.3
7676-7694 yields 23.5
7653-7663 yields 24.8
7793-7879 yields 26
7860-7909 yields 25.7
